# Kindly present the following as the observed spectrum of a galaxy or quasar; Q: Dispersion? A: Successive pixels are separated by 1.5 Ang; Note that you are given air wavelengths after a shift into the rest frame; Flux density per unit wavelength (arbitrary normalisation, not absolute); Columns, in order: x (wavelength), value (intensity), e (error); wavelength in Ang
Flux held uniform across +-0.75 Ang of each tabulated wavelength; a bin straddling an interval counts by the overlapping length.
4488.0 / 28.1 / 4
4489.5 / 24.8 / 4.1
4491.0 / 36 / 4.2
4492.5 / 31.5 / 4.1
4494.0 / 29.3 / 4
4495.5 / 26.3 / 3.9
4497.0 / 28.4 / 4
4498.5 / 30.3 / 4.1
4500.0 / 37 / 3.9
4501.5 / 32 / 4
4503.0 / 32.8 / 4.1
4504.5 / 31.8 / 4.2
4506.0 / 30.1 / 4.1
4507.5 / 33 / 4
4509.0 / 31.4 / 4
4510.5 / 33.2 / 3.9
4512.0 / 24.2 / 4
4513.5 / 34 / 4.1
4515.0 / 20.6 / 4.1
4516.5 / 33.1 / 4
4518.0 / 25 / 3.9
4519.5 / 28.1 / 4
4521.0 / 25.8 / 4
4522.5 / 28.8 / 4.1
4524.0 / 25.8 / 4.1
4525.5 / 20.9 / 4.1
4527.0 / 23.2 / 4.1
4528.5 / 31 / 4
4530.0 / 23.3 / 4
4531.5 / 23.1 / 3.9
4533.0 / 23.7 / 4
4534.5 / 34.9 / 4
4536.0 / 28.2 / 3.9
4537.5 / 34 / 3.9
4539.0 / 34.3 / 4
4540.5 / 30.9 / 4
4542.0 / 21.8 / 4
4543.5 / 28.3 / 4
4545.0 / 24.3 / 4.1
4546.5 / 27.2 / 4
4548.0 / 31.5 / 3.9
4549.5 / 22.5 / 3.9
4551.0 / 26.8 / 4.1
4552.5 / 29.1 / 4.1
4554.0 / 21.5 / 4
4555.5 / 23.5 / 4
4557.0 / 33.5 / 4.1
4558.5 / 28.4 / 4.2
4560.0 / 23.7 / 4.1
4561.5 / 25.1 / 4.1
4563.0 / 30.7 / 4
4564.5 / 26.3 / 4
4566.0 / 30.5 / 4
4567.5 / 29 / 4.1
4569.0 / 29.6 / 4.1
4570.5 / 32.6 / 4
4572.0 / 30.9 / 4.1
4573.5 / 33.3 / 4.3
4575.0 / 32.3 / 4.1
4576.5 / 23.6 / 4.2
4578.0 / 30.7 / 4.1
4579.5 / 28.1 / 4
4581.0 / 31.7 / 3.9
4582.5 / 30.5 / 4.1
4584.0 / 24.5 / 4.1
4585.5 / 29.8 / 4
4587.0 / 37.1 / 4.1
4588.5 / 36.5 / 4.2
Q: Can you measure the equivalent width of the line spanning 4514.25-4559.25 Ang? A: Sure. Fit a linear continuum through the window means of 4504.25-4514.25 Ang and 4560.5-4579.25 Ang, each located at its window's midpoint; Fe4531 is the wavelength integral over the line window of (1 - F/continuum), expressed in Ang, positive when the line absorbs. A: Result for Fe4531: 4.8 Ang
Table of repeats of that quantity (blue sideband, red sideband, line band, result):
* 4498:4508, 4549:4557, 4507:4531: 2.2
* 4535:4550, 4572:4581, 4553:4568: 1.0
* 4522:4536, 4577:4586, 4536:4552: -0.7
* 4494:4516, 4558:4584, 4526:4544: 1.1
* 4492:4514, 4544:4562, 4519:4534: 1.8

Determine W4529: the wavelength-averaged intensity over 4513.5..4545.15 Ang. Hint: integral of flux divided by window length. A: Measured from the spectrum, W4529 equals 27.3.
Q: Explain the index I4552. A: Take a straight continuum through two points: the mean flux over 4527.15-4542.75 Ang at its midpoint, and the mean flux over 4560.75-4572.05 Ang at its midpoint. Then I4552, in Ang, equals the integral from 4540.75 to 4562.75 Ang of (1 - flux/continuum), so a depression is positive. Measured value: 1.8 Ang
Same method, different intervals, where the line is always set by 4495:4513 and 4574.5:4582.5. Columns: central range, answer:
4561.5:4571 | 0.08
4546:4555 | 1.08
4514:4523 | 1.06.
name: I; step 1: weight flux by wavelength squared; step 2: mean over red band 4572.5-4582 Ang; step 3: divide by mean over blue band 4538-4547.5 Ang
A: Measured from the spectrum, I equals 1.1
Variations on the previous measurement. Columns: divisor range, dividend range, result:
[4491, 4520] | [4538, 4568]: 0.93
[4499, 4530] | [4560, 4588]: 1.05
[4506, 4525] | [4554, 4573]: 1.02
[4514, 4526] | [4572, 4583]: 1.17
